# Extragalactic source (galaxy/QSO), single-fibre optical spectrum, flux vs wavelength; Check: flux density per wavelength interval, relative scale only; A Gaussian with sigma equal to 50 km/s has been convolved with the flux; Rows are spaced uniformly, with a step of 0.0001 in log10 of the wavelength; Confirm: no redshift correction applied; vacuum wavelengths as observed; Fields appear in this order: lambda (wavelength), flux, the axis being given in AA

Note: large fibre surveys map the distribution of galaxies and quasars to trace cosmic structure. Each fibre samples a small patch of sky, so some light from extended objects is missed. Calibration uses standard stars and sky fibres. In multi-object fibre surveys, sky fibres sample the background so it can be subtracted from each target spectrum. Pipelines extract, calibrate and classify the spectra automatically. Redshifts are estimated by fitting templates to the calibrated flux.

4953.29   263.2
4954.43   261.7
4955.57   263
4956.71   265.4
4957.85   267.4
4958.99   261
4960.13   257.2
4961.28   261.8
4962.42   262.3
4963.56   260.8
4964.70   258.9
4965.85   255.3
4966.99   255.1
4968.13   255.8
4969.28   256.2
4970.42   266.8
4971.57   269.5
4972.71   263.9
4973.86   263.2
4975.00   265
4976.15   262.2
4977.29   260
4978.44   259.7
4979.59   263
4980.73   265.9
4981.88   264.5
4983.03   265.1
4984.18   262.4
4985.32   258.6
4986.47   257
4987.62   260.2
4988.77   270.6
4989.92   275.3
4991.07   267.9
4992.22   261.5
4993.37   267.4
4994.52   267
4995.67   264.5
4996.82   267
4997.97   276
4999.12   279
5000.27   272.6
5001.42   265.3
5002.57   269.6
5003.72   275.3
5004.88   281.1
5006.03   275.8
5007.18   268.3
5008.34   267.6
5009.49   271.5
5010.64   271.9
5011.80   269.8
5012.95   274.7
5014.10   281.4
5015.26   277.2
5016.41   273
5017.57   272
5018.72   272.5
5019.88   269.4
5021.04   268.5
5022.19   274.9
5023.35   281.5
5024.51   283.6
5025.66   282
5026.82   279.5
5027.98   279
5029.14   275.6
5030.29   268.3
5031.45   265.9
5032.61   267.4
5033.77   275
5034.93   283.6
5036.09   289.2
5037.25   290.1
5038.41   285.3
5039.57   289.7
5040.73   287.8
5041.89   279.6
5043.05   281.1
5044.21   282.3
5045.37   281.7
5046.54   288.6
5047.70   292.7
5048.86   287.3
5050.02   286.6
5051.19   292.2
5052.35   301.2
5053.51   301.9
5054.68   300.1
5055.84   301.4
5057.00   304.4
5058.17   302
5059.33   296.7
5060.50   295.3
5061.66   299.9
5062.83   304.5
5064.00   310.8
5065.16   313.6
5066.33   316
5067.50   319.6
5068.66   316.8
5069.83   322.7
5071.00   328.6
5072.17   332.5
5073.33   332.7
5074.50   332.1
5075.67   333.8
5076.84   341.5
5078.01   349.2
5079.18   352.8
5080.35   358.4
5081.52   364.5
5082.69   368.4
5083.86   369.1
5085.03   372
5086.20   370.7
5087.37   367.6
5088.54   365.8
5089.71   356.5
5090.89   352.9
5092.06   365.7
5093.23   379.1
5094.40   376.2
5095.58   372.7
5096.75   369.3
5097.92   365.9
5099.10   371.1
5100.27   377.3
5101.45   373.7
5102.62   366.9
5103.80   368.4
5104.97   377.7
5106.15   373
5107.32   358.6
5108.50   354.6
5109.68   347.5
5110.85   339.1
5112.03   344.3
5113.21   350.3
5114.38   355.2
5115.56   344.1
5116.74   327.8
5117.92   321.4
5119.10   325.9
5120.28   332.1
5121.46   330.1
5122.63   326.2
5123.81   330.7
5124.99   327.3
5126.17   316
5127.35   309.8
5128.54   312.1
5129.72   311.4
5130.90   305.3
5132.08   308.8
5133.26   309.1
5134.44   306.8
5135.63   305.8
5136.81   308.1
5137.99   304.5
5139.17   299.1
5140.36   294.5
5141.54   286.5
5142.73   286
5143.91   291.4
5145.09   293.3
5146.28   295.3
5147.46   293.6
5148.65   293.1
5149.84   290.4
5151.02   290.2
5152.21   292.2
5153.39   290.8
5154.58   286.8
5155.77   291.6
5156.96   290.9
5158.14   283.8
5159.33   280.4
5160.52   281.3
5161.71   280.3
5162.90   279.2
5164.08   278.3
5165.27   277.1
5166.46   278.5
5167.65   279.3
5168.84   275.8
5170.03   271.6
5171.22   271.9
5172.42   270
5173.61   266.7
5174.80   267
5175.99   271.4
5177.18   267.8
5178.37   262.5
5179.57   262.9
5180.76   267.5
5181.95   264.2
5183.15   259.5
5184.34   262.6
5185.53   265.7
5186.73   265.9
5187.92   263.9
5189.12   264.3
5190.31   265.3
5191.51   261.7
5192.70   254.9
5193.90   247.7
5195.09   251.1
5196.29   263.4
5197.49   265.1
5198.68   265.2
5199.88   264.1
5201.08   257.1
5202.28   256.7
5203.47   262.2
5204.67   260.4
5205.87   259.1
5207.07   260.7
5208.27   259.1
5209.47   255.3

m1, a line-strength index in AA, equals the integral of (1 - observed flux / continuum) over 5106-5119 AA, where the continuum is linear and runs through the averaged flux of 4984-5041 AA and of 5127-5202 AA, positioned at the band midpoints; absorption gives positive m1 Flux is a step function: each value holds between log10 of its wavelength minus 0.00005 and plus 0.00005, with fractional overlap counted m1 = -3.16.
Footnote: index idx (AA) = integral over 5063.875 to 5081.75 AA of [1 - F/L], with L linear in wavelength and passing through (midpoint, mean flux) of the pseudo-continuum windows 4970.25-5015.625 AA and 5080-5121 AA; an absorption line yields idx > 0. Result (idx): 0.2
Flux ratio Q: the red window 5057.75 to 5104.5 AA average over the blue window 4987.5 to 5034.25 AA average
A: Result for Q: 1.27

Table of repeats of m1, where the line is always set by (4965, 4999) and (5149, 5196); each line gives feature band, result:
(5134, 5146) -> -1.2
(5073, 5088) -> -4.9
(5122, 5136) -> -2.3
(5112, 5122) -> -2.5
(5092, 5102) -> -3.8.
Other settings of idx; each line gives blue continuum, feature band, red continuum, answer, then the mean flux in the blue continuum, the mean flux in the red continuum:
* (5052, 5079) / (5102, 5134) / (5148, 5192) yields -4.4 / 316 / 275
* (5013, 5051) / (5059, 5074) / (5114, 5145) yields -1.2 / 280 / 314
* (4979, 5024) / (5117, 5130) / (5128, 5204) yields -2.1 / 270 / 279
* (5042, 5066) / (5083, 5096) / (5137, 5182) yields -3.4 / 296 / 282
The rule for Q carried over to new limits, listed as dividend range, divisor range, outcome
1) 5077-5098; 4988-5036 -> 1.34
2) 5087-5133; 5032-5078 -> 1.15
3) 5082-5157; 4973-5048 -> 1.22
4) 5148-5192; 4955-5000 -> 1.04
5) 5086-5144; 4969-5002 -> 1.27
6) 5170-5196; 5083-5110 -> 0.72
